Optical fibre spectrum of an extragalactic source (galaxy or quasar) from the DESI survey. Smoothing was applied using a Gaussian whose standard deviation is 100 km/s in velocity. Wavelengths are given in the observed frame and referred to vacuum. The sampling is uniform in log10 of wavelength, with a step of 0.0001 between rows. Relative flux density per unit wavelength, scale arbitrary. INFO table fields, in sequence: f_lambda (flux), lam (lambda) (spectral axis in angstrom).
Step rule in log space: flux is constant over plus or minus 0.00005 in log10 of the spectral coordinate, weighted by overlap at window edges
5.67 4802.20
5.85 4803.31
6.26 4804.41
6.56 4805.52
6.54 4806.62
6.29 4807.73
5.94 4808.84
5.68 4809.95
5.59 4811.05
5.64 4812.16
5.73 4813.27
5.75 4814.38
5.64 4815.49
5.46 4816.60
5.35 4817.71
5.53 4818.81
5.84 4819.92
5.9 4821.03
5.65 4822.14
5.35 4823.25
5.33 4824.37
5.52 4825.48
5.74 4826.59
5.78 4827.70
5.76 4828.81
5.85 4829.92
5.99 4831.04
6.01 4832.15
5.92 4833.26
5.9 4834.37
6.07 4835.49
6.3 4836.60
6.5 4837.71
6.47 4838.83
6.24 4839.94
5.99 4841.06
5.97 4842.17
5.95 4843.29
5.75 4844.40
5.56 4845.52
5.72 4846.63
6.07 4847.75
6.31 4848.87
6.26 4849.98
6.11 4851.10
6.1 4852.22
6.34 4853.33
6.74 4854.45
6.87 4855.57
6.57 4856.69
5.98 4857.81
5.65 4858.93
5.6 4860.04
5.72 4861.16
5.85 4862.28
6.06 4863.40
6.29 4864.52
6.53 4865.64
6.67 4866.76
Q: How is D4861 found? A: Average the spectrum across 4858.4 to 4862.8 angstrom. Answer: 5.71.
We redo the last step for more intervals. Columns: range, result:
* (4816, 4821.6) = 5.62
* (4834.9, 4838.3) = 6.28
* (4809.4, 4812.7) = 5.65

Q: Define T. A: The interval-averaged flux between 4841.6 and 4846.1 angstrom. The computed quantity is 5.82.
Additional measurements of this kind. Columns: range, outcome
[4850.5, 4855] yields 6.32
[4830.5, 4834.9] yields 5.97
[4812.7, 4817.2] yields 5.63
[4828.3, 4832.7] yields 5.9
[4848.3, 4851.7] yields 6.22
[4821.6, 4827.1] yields 5.51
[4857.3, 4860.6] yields 5.75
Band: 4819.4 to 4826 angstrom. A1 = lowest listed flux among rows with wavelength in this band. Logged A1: 5.33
